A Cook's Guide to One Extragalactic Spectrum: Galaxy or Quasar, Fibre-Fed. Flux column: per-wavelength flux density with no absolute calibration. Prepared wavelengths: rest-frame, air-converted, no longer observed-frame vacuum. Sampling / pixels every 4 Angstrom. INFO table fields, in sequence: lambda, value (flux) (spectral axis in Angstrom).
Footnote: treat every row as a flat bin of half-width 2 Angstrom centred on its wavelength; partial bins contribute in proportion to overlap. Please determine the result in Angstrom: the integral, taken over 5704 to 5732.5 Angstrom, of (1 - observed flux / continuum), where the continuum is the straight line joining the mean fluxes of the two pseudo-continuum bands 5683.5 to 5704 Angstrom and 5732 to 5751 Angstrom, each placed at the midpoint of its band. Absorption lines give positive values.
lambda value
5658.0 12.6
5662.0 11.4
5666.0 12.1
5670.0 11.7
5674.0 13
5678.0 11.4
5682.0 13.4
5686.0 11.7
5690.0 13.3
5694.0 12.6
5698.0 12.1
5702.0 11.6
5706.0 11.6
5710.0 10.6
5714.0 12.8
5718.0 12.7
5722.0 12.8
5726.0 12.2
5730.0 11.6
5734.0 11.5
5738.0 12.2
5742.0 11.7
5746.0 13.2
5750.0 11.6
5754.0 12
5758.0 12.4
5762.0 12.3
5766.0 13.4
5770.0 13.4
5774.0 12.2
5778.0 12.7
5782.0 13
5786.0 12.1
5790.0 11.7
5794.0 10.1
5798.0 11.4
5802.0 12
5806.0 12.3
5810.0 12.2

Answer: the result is 0.3 Angstrom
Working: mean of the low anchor 12.3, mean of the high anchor 12.1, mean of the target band 12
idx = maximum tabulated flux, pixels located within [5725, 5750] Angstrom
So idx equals 13.2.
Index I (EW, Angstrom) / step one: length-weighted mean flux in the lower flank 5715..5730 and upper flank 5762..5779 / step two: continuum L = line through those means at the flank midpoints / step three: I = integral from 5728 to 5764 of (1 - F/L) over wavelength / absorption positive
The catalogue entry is 1.7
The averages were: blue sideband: 12.5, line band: 12.1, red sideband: 12.9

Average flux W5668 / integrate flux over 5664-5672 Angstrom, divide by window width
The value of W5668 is 11.9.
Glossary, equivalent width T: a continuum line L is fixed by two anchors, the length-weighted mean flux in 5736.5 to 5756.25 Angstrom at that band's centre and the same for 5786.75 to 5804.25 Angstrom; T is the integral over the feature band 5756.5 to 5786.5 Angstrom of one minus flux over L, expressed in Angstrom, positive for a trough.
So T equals -2.5 Angstrom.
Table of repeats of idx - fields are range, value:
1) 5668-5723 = 13.4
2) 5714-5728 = 12.8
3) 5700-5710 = 11.6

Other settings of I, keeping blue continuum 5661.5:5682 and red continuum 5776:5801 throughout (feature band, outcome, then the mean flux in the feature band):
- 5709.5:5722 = -0.3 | 12.3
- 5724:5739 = 0.1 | 11.9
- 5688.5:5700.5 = -0.5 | 12.6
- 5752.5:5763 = -0.3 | 12.2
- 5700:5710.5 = 0.6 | 11.4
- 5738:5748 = -0.4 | 12.4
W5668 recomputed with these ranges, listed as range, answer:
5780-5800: 11.7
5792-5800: 10.8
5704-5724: 12.1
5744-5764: 12.3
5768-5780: 12.8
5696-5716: 11.7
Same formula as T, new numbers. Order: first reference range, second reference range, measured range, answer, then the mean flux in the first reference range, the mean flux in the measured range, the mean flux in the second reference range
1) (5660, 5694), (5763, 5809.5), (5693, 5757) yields 1.0 Angstrom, 12.3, 12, 12.2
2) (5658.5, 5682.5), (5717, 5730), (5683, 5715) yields 0.6 Angstrom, 12.1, 12.1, 12.4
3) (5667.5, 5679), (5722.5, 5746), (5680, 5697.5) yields -0.9 Angstrom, 12.1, 12.7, 12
